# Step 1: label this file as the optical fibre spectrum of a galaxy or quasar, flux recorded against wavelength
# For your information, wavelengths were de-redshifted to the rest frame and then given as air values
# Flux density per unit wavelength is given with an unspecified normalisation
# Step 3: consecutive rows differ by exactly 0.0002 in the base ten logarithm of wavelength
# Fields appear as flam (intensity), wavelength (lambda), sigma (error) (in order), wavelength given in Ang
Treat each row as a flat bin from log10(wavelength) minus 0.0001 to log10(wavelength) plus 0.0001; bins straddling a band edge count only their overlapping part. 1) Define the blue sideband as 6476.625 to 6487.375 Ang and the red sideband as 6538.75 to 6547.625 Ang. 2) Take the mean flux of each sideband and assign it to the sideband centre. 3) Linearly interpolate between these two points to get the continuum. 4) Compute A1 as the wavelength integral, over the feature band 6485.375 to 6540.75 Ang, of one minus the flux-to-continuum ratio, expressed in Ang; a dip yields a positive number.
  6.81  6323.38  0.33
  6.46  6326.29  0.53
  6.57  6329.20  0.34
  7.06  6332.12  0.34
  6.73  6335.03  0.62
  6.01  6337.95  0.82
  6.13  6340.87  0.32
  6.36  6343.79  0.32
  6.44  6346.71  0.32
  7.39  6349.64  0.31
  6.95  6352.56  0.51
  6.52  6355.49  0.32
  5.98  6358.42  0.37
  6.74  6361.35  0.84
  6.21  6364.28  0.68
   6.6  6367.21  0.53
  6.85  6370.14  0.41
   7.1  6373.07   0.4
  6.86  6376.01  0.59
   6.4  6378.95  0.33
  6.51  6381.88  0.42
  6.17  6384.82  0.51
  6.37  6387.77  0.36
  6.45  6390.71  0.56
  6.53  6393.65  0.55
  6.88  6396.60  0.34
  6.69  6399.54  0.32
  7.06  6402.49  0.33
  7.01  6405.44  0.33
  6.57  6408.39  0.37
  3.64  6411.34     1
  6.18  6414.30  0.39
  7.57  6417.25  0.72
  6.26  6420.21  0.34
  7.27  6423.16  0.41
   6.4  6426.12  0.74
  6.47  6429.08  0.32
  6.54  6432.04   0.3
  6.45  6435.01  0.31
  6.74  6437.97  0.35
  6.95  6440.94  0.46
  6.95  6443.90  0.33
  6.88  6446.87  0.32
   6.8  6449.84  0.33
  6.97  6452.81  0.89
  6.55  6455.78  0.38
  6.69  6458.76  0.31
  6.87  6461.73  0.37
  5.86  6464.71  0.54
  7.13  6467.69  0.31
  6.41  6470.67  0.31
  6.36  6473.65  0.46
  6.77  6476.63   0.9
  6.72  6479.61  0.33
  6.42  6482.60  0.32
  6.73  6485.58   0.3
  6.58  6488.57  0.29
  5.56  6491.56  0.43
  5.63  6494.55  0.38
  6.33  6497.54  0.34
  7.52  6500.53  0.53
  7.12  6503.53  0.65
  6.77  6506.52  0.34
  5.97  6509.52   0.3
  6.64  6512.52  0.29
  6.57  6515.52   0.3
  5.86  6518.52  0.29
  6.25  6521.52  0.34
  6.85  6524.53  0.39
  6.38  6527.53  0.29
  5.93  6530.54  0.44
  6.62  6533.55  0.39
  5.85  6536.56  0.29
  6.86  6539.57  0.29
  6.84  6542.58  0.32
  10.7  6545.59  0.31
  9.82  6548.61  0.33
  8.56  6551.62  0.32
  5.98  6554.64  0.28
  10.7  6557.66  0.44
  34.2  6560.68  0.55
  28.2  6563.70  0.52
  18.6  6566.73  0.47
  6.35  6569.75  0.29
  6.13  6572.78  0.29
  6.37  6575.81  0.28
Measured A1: 7.9 Ang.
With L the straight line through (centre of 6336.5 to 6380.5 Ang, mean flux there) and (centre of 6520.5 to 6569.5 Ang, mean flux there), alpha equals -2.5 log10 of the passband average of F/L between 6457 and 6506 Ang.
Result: 0.41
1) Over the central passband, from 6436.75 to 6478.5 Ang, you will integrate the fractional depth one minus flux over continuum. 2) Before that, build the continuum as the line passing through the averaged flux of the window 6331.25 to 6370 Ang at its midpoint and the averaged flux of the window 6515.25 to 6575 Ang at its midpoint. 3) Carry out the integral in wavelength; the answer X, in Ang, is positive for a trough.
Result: 9.0 Ang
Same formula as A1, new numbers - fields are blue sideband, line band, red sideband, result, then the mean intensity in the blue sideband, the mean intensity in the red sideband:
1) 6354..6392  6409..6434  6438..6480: 1.2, 6.52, 6.71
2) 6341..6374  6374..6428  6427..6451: 1.4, 6.62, 6.71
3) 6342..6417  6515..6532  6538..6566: 8.4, 6.51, 13.7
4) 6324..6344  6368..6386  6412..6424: -0.3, 6.5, 6.58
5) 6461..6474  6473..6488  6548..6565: 2.5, 6.52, 16.4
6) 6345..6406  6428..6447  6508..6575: 2.7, 6.65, 9.78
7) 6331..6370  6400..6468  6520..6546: 0.6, 6.55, 6.76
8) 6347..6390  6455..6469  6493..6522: -0.2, 6.61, 6.47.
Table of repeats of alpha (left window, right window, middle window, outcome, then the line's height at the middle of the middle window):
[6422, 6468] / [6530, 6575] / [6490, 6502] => 0.39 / 8.96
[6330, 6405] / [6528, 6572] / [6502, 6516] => 0.50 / 10.5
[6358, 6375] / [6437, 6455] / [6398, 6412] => 0.07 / 6.75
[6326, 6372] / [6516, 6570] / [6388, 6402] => 0.14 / 7.53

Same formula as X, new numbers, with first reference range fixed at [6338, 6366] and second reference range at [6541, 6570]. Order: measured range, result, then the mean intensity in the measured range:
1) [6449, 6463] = 5.0 Ang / 6.77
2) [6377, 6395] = 3.2 Ang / 6.42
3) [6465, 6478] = 5.3 Ang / 6.59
